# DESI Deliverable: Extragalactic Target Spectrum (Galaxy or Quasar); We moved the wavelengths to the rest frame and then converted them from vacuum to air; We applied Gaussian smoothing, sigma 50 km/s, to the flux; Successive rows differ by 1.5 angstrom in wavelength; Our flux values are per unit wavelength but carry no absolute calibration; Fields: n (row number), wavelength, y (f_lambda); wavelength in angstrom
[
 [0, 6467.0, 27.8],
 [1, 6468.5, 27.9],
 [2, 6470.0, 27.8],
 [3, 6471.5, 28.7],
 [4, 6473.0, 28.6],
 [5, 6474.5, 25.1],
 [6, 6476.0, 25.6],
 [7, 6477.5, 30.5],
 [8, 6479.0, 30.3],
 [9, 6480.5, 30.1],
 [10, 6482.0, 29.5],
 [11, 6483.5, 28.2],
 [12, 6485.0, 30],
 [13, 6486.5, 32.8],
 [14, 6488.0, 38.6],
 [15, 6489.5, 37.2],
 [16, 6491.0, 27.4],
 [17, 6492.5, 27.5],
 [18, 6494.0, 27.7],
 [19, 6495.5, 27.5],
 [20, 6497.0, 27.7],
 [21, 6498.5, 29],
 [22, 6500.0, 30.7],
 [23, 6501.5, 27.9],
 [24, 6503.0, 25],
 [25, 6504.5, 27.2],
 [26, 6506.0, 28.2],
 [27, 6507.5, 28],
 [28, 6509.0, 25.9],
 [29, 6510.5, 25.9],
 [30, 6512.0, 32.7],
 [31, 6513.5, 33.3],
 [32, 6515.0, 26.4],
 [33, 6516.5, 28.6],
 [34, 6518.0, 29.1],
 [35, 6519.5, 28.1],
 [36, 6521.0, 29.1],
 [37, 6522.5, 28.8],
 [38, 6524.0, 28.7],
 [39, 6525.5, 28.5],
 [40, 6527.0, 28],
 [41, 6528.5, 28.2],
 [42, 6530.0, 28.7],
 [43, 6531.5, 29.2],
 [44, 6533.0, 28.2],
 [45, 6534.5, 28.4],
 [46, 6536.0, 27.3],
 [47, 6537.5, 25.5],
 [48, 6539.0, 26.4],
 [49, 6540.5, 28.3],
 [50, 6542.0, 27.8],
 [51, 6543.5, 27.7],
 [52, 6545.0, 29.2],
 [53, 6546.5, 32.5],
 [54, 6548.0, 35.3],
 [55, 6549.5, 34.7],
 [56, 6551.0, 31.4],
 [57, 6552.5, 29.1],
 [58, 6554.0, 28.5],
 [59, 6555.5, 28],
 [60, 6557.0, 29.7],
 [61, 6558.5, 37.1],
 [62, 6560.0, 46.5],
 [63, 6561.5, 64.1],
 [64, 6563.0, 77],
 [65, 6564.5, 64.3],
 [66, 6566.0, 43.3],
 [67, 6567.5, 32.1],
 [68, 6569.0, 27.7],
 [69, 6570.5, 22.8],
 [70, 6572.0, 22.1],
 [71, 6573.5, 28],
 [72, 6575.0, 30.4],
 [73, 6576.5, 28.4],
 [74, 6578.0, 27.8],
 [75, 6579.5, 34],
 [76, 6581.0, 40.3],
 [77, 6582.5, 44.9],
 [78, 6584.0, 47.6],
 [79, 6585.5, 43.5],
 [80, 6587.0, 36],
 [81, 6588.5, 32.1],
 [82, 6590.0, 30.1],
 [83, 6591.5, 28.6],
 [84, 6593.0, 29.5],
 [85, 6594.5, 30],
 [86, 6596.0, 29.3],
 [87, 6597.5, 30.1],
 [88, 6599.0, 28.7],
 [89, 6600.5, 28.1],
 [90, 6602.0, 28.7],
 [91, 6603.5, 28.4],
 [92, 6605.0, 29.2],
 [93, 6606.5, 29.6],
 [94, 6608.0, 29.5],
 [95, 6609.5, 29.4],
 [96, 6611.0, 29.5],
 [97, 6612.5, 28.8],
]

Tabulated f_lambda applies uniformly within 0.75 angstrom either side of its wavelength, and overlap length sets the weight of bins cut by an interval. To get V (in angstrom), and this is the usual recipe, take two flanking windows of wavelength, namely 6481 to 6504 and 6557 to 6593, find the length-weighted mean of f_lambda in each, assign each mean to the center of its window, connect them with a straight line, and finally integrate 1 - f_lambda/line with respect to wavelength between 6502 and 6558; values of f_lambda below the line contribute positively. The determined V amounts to 7.9 angstrom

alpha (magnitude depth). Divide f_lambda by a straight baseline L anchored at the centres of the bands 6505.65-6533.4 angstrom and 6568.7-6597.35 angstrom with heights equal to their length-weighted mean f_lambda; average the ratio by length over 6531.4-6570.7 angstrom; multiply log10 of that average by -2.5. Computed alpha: -0.15 mag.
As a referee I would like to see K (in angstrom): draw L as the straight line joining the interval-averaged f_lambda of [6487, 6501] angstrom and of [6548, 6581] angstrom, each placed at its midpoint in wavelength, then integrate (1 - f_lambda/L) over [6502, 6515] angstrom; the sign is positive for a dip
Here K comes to 1.4 angstrom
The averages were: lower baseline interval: 30.4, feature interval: 28.2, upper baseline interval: 36.6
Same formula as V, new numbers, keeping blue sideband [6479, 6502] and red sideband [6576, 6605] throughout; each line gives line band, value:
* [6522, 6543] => 2.2 angstrom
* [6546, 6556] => 0.1 angstrom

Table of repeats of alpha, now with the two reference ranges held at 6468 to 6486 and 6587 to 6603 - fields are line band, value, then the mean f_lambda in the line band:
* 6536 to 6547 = 0.05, 28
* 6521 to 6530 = 0.02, 28.5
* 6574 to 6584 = -0.18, 35.1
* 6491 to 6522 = 0.02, 28.3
